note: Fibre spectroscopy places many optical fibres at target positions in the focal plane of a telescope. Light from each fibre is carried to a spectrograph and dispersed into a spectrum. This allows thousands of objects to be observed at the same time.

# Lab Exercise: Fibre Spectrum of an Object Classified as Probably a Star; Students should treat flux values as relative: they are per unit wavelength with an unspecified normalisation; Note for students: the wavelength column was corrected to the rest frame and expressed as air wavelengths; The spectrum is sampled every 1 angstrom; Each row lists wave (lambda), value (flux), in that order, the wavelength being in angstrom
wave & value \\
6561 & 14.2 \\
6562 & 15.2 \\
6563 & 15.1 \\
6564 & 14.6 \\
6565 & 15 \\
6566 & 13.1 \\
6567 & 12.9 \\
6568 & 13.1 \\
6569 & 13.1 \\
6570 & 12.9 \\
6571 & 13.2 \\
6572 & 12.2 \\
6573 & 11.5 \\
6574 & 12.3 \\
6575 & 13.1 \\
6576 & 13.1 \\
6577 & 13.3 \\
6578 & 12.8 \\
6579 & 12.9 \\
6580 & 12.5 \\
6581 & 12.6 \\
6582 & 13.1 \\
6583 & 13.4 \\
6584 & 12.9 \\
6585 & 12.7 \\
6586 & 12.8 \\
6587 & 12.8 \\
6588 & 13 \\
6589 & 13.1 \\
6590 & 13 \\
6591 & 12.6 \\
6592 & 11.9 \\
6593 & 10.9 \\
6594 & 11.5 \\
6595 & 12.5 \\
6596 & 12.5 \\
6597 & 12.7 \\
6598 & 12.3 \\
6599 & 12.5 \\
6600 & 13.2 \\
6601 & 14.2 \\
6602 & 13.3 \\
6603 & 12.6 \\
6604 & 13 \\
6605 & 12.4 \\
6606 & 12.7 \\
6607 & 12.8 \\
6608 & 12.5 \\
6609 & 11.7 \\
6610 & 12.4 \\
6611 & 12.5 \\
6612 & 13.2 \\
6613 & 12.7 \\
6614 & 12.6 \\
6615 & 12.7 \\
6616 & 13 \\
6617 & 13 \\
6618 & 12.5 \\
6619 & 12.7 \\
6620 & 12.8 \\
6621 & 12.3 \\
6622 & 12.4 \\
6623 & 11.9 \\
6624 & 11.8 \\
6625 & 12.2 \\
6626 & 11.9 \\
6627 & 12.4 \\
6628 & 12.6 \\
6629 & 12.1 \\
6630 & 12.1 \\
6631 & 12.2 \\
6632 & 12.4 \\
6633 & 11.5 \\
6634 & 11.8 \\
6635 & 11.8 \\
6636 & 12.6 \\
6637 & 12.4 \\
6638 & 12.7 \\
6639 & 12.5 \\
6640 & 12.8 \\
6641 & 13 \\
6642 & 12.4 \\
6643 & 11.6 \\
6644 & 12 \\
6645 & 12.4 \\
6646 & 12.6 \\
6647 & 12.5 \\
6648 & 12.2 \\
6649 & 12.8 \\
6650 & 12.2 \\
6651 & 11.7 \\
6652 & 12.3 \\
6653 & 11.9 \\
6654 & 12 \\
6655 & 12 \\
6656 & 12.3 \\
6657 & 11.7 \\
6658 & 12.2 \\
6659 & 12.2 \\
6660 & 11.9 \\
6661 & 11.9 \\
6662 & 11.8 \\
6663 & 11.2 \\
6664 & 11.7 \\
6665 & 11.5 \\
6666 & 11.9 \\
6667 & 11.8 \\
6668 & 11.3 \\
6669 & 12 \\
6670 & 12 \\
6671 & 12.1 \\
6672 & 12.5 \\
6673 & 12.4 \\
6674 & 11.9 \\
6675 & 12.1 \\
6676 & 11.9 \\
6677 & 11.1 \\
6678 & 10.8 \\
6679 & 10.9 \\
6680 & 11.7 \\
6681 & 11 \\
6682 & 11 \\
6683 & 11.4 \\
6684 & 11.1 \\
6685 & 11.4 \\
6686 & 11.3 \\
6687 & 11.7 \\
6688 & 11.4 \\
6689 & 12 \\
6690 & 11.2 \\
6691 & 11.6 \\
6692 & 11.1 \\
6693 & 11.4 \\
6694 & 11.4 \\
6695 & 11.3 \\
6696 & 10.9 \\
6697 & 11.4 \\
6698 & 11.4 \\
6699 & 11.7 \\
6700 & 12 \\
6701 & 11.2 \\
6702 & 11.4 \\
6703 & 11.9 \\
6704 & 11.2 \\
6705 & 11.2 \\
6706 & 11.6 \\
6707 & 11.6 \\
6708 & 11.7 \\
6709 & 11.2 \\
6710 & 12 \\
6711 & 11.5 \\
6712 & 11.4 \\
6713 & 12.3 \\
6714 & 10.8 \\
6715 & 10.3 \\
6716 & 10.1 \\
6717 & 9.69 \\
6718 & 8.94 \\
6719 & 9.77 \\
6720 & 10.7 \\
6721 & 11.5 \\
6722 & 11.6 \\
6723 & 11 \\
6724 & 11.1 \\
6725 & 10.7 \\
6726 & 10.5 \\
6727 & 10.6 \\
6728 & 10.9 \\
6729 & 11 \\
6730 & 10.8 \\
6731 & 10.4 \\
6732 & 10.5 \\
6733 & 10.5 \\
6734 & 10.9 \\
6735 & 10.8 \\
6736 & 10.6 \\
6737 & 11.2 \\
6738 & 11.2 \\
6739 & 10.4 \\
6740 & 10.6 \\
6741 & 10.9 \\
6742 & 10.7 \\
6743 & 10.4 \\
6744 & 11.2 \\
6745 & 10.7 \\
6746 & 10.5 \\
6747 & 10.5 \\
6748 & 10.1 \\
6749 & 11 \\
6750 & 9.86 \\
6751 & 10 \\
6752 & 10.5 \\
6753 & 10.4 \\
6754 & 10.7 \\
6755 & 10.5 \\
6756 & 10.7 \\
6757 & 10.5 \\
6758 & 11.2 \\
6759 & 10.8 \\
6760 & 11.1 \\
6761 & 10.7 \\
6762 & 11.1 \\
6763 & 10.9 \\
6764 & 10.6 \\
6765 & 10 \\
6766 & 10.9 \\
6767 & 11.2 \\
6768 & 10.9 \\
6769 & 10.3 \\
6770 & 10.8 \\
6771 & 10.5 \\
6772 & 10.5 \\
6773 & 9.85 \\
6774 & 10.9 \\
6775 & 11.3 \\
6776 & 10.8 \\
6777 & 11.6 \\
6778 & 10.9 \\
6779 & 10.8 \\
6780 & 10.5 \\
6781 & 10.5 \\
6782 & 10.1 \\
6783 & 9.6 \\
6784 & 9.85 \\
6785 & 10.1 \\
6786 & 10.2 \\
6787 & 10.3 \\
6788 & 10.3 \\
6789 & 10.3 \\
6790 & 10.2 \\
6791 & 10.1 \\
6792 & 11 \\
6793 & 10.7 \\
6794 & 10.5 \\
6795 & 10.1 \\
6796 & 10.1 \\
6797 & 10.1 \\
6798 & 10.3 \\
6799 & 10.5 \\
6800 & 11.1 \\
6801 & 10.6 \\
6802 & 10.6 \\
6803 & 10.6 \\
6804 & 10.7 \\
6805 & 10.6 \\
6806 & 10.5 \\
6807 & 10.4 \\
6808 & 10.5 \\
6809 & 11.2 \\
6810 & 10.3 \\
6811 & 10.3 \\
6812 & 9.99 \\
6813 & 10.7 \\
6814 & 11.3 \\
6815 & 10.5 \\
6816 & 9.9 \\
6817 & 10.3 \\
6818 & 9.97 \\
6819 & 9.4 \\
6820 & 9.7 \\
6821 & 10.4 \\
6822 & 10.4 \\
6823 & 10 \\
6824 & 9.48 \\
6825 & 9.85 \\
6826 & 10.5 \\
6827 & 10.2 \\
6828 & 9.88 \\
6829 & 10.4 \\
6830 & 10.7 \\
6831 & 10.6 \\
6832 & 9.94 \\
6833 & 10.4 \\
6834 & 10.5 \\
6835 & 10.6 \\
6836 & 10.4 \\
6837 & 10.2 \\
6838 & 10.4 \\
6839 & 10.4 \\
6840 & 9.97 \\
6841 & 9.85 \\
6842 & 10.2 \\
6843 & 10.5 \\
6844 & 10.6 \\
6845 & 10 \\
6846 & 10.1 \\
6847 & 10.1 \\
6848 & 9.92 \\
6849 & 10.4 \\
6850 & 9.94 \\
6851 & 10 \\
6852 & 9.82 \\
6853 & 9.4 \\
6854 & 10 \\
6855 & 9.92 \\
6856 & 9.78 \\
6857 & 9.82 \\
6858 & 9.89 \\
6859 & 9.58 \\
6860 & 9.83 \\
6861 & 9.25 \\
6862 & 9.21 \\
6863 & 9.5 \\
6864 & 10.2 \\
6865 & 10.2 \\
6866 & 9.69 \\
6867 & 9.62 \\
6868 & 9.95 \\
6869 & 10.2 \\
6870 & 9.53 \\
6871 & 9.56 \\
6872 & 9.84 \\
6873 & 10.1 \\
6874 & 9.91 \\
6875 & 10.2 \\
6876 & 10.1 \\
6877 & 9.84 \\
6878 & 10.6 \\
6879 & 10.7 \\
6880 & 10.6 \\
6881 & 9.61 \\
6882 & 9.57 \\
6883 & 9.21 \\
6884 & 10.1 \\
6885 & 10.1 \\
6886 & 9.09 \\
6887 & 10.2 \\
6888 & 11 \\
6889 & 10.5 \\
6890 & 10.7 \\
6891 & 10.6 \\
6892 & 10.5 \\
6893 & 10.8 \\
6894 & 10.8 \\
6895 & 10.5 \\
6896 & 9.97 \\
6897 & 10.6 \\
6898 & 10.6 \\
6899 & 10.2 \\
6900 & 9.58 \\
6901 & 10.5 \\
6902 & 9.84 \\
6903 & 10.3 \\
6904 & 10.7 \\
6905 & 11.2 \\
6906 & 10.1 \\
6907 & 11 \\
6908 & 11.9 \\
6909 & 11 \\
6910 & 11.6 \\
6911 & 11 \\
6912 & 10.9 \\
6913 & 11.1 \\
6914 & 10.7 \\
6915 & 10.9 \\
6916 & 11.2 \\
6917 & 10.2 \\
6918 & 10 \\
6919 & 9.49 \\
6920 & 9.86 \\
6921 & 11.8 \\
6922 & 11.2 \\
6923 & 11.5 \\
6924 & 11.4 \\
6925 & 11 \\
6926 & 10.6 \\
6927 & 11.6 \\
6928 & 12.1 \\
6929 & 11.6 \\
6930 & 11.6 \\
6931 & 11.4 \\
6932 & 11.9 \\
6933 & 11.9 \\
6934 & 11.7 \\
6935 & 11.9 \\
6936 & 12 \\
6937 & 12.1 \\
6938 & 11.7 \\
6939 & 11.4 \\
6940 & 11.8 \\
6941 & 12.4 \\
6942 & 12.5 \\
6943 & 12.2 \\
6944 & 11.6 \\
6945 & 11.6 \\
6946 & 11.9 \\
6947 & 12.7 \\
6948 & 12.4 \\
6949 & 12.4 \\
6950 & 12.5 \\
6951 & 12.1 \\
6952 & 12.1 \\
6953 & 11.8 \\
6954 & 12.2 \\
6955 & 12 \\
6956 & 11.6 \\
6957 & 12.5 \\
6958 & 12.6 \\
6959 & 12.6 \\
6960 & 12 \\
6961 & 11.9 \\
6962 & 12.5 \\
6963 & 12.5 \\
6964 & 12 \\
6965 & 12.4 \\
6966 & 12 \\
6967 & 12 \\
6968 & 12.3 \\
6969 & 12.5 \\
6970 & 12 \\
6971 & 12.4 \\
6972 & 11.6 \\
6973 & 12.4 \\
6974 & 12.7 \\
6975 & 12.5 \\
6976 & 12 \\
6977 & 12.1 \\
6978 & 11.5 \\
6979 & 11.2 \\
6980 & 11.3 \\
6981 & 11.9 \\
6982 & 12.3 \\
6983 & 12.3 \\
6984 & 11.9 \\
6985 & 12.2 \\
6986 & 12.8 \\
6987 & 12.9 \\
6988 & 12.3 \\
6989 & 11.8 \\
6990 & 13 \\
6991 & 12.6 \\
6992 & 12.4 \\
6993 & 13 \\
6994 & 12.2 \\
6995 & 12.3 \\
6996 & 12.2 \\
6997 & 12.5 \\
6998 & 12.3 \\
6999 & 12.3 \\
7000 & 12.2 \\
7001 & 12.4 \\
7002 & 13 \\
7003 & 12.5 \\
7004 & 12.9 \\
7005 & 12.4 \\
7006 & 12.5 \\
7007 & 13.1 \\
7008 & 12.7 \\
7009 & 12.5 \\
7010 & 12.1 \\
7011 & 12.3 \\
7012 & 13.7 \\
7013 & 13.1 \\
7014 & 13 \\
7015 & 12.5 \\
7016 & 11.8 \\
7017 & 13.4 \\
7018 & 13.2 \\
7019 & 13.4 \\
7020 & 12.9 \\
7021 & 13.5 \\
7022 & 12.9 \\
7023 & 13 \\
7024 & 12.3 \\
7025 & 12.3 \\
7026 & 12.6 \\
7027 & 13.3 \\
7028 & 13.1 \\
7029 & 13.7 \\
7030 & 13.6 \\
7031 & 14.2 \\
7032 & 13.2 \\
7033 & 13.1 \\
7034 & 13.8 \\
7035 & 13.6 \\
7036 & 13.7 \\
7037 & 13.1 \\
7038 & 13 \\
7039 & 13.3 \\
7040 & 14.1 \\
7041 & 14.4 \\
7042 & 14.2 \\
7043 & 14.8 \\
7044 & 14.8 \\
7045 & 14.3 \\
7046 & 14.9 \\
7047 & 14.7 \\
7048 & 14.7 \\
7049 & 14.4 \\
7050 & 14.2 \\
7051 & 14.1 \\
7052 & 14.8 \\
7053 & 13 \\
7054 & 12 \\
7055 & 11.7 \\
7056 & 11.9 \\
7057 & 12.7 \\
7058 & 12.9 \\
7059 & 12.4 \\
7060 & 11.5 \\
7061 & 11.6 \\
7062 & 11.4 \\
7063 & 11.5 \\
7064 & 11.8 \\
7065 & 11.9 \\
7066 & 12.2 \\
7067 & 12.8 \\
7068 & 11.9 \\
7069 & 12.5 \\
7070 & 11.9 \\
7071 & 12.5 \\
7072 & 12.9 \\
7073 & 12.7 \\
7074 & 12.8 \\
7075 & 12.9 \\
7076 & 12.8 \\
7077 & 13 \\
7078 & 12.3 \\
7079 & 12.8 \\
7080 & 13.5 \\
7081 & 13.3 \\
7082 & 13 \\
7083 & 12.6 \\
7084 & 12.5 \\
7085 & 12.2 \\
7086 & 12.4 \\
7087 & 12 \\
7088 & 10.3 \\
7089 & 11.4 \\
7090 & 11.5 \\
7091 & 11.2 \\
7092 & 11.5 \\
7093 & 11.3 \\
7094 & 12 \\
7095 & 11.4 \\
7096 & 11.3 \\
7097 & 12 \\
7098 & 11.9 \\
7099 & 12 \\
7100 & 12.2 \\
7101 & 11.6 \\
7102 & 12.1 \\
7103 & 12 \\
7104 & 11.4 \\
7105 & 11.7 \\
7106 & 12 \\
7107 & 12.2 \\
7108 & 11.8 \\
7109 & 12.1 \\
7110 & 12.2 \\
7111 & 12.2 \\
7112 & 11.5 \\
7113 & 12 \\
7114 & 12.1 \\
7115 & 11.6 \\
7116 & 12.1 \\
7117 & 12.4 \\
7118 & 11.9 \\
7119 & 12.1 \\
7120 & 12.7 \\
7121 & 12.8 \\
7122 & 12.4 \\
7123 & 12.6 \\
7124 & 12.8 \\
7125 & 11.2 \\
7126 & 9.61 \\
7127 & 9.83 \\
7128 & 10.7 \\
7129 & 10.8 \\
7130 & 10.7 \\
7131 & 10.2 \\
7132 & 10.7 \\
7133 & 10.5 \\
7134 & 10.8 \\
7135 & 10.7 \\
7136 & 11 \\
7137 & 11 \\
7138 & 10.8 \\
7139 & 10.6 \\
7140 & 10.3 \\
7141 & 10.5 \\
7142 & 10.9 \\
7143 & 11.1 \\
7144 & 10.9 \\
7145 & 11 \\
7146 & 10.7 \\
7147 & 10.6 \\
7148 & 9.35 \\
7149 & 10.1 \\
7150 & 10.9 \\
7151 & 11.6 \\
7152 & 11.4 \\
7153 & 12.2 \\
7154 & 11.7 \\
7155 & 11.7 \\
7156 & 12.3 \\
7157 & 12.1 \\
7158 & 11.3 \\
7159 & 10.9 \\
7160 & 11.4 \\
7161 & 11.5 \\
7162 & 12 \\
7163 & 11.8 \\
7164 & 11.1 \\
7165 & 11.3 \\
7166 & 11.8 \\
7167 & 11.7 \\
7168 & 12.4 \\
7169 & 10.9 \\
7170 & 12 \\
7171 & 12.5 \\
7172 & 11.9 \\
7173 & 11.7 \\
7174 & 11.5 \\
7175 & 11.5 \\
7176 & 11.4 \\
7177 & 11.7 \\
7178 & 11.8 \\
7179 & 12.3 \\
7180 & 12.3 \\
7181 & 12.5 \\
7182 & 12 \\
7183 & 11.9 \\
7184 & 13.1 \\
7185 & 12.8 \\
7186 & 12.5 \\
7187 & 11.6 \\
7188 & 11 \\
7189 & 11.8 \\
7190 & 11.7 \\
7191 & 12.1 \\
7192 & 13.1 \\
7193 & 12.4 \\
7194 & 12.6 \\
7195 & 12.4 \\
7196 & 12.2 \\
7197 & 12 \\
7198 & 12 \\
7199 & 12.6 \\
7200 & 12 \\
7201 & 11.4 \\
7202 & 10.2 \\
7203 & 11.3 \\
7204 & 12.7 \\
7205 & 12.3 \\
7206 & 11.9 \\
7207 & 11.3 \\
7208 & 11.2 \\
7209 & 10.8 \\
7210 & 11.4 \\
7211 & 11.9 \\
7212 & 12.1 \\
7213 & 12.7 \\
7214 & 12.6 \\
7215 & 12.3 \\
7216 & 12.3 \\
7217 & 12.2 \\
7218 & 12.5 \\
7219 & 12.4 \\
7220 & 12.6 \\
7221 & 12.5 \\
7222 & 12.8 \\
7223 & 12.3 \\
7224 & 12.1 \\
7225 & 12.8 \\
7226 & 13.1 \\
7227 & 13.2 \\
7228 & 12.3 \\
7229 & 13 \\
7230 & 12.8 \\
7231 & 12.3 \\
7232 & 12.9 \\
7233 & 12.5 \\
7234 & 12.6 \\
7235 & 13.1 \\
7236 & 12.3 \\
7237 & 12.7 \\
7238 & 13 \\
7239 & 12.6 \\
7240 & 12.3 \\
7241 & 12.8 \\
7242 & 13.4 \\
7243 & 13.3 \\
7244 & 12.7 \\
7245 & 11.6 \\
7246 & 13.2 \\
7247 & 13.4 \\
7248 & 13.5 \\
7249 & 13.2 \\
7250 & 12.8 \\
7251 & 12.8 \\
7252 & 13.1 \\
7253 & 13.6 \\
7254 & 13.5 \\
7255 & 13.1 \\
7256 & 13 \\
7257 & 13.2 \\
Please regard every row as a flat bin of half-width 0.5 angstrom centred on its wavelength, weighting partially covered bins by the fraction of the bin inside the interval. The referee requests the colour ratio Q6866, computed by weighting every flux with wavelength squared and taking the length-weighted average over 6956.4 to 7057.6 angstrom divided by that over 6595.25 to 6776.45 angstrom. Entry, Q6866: 1.2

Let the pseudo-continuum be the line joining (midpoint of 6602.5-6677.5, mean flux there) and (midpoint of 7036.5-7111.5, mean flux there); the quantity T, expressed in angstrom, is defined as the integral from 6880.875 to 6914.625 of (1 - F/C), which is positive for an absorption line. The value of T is 5.3 angstrom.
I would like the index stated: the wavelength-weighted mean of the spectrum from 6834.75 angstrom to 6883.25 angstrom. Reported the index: 9.98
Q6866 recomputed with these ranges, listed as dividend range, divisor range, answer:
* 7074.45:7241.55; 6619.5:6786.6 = 1.20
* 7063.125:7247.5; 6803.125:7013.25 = 1.15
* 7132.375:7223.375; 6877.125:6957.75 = 1.13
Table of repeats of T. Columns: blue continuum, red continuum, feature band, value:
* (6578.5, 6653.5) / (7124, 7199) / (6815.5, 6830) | 2.5 angstrom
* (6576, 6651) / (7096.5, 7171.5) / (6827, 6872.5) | 7.6 angstrom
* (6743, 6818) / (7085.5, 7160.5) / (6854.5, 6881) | 2.1 angstrom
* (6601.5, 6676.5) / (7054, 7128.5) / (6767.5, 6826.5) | 8.6 angstrom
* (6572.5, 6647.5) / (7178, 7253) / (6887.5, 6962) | 6.7 angstrom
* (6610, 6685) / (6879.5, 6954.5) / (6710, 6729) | 1.7 angstrom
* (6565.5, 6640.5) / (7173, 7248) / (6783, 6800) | 3.0 angstrom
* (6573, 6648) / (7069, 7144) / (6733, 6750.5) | 2.3 angstrom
